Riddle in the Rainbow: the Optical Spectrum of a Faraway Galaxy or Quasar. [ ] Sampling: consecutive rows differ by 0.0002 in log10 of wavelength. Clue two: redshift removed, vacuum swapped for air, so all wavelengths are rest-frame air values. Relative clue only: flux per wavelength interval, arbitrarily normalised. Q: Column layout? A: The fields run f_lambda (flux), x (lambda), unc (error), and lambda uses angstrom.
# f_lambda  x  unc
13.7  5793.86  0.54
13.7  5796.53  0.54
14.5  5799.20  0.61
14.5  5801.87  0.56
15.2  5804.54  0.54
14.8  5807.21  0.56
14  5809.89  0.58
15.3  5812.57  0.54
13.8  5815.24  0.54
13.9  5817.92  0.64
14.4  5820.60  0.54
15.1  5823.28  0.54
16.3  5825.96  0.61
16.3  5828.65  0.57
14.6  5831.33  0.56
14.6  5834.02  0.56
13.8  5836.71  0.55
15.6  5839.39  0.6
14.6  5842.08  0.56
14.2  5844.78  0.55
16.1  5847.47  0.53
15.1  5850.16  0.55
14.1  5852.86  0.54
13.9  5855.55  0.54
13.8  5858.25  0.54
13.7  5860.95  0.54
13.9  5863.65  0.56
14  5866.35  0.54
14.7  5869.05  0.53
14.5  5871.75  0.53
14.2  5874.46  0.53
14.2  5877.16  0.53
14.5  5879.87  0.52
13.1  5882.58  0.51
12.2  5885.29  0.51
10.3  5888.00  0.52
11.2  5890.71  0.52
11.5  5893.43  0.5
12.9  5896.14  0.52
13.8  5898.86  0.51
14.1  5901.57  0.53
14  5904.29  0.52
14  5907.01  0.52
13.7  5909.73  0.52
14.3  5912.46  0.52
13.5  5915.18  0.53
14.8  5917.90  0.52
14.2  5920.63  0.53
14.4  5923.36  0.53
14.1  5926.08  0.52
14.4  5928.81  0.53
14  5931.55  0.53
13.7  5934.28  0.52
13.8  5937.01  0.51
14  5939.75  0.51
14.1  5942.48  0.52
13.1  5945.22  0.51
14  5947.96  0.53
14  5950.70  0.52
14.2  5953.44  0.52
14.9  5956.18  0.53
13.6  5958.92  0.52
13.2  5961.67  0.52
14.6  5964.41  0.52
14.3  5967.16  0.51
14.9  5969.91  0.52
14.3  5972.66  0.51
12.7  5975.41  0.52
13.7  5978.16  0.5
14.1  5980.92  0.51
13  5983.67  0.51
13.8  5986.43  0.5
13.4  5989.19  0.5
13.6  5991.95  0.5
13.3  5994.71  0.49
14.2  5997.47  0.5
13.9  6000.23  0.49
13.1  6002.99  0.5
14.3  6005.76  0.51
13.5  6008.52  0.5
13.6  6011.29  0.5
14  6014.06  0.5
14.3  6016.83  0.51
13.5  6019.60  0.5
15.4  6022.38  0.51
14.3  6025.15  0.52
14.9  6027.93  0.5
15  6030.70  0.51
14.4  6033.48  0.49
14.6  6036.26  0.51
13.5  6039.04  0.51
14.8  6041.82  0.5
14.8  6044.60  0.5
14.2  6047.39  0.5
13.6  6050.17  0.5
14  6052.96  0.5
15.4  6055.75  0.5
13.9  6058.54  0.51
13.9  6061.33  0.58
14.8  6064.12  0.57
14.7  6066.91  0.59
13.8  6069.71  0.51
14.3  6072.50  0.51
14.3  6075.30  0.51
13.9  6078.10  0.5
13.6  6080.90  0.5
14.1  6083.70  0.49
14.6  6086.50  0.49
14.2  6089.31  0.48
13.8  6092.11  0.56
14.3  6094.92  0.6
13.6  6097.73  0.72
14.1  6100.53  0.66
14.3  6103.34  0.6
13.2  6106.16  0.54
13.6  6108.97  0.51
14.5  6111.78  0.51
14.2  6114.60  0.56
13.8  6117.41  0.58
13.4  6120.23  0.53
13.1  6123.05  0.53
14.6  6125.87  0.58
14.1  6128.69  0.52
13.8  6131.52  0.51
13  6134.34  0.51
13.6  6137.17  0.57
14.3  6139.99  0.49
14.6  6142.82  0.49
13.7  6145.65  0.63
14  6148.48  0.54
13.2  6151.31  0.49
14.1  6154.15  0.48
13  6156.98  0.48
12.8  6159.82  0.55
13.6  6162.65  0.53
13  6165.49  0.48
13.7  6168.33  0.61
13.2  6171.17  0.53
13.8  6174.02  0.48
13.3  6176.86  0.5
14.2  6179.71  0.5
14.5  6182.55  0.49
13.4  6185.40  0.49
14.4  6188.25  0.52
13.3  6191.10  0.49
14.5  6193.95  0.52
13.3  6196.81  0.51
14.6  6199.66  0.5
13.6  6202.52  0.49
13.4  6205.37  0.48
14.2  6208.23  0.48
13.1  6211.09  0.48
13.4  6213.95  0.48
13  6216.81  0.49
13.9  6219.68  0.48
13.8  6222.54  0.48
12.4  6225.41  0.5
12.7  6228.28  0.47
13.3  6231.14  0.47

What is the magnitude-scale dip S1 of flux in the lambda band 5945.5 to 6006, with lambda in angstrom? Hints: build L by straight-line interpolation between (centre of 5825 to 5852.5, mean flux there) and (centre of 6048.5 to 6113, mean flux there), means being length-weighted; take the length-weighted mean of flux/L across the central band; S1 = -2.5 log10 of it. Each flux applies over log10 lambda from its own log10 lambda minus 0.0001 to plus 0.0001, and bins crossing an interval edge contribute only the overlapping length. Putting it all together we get 0.052 mag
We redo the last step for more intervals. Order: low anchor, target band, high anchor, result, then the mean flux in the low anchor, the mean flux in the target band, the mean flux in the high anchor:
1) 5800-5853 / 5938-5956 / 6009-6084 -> 0.04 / 14.8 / 14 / 14.3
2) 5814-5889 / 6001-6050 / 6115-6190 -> -0.02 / 14.3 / 14.2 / 13.7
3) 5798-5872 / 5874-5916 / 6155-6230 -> 0.10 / 14.6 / 13.2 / 13.5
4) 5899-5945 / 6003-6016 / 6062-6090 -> 0.03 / 14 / 13.8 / 14.2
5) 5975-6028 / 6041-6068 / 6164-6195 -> -0.05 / 13.8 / 14.4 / 13.7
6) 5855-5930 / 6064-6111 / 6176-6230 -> -0.03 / 13.6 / 14.1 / 13.6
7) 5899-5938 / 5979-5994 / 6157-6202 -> 0.03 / 14.1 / 13.6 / 13.7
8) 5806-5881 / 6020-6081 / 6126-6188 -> -0.03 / 14.6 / 14.4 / 13.7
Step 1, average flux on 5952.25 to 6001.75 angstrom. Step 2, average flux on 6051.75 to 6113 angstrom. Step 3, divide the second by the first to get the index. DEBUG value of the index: 1.02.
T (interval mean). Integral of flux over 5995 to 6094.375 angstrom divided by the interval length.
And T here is 14.2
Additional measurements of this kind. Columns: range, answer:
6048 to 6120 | 14.1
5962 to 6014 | 13.8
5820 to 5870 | 14.7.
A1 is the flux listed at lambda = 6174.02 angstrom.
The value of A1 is 13.8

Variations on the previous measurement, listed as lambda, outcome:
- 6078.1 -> 13.9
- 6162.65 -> 13.6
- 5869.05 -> 14.7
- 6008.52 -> 13.5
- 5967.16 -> 14.3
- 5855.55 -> 13.9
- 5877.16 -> 14.2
